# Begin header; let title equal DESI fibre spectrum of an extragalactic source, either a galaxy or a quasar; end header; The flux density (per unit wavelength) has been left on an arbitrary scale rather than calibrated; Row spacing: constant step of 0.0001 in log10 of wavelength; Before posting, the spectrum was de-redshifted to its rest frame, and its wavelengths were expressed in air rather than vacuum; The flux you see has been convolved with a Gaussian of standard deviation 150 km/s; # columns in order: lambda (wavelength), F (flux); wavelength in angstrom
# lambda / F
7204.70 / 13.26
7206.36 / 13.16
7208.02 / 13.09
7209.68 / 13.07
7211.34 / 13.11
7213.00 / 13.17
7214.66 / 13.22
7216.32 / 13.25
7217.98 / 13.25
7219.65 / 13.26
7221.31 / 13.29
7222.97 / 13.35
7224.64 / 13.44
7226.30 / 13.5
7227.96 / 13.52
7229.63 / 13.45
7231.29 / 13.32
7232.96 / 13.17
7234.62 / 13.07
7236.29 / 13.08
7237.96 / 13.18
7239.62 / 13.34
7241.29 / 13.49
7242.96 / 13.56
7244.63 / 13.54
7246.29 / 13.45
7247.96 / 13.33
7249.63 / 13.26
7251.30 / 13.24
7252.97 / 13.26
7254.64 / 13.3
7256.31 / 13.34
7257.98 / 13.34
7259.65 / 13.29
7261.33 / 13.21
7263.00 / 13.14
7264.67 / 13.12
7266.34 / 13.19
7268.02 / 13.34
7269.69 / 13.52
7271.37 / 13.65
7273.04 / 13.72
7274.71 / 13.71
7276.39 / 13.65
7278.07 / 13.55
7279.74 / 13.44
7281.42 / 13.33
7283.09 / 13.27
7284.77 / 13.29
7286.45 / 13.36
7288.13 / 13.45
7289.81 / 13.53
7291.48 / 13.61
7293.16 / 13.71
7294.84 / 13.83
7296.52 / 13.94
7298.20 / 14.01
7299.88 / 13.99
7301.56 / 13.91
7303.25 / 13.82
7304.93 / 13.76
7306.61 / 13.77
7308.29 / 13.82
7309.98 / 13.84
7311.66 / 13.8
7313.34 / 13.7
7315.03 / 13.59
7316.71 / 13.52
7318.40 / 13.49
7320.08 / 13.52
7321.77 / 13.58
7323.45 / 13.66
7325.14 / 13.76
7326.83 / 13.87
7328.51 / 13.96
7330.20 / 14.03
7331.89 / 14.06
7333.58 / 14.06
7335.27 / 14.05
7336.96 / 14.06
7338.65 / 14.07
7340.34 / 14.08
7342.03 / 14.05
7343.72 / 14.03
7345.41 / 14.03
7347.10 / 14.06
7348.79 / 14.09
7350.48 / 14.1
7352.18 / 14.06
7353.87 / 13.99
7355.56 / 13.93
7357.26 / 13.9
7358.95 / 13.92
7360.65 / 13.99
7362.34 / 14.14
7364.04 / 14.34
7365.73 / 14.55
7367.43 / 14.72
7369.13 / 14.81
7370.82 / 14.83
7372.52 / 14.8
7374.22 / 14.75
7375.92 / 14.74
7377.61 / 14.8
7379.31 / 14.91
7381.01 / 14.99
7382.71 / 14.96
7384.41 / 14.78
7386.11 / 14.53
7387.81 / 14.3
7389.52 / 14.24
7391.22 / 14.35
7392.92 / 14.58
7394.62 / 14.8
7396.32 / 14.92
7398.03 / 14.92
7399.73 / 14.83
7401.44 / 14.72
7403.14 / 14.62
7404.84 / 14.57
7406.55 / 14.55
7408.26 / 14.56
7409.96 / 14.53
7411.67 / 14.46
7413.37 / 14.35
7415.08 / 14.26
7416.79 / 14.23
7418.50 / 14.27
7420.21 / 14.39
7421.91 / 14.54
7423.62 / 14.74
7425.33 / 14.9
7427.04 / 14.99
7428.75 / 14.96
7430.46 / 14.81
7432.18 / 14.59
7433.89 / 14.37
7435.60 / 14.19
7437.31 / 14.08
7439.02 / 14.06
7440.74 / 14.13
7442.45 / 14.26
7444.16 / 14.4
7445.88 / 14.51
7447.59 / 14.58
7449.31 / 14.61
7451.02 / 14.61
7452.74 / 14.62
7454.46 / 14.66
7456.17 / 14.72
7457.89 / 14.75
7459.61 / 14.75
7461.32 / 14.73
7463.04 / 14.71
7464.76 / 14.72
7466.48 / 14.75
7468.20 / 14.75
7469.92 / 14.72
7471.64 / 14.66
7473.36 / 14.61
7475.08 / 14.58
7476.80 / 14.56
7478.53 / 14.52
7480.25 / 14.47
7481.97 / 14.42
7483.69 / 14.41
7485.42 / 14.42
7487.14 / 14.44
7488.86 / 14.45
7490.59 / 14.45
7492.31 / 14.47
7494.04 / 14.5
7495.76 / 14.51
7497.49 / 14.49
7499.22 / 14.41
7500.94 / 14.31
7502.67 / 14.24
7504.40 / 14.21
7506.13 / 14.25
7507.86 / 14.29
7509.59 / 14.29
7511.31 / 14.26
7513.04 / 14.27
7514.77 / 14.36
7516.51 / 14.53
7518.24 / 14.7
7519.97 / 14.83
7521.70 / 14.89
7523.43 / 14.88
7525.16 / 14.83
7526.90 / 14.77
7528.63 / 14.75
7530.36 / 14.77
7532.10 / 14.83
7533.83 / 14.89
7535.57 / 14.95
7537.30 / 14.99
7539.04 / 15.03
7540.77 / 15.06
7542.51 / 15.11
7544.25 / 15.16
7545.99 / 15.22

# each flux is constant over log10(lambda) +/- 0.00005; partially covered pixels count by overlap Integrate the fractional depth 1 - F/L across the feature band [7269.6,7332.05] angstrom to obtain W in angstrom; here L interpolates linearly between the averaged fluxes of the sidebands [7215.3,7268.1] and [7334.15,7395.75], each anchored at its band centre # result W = 0.6 angstrom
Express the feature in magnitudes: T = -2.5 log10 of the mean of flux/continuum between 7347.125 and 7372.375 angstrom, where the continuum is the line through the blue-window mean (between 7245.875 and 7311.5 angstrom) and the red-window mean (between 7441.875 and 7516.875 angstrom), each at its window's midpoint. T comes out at -0.03 mag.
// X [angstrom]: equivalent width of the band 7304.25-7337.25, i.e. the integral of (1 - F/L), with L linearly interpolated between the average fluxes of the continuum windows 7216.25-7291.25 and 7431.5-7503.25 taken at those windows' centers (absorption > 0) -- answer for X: -0.2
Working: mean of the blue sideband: 13.4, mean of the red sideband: 14.5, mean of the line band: 13.8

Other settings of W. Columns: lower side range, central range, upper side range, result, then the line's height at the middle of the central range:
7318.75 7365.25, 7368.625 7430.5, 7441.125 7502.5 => -1.8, 14.2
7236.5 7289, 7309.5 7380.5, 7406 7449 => -0.9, 13.9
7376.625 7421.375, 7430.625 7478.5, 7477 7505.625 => -0.2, 14.5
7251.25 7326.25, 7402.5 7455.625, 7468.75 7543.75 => -1.0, 14.2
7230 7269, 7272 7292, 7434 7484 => 0.0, 13.5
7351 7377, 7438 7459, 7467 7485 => 0.0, 14.5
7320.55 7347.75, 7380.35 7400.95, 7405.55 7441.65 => -0.6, 14.3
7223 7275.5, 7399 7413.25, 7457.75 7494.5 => -0.4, 14.2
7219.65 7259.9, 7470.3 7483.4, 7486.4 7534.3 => -0.1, 14.4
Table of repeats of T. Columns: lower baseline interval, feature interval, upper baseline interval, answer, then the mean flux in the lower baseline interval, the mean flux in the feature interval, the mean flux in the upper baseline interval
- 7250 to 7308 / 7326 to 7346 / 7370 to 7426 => 0.00 mag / 13.5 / 14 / 14.6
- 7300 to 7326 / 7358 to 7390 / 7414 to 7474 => -0.04 mag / 13.7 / 14.6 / 14.6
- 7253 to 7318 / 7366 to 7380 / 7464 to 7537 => -0.06 mag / 13.6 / 14.8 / 14.6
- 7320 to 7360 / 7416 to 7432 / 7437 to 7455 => -0.02 mag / 14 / 14.6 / 14.4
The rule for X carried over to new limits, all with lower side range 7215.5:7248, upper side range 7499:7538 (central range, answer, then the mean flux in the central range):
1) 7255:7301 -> 0.1 angstrom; 13.5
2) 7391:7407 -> -0.7 angstrom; 14.7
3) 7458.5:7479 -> -0.4 angstrom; 14.7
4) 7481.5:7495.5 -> 0.0 angstrom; 14.5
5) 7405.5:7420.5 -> -0.3 angstrom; 14.4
